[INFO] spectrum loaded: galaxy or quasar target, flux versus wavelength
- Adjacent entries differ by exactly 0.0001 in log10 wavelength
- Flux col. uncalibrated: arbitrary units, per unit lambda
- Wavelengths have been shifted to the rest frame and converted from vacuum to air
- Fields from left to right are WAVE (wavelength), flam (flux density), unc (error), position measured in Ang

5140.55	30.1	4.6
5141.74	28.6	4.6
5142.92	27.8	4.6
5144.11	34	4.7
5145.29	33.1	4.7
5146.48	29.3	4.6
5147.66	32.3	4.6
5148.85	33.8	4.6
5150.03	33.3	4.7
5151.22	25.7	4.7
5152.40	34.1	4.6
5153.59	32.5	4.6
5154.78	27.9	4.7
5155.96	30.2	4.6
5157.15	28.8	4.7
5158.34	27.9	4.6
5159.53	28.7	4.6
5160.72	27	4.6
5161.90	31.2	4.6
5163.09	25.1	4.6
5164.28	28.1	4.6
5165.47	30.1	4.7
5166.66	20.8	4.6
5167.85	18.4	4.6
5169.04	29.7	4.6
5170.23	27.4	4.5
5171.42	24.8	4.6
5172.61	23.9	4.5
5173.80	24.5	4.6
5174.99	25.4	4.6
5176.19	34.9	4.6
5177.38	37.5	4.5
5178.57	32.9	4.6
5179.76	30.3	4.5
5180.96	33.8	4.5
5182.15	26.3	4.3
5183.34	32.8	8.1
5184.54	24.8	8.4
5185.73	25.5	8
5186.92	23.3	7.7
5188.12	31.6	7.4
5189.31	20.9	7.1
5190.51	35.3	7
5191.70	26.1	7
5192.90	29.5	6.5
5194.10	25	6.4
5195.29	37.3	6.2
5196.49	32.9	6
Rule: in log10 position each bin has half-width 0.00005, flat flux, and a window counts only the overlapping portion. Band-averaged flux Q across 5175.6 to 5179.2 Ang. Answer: 35.1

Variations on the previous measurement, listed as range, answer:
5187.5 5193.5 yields 28.6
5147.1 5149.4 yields 33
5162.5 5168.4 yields 24.5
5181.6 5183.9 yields 29.6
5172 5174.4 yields 24.2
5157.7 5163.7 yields 28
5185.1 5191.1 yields 27.3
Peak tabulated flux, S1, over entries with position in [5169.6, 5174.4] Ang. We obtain 27.4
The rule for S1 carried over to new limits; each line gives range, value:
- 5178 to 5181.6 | 33.8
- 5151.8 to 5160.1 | 34.1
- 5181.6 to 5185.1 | 32.8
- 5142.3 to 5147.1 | 34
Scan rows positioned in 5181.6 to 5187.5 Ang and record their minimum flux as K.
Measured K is 23.3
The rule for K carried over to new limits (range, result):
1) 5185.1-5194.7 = 20.9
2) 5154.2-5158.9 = 27.9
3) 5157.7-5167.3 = 20.8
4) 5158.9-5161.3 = 27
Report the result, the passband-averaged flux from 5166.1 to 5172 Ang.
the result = 24.2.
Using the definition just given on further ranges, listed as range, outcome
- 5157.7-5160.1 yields 28.3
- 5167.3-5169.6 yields 24.1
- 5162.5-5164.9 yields 26.6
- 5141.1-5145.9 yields 30.8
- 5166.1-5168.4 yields 19.6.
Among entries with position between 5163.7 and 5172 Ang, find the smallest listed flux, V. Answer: 18.4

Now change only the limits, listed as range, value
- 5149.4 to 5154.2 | 25.7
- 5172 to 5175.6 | 23.9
